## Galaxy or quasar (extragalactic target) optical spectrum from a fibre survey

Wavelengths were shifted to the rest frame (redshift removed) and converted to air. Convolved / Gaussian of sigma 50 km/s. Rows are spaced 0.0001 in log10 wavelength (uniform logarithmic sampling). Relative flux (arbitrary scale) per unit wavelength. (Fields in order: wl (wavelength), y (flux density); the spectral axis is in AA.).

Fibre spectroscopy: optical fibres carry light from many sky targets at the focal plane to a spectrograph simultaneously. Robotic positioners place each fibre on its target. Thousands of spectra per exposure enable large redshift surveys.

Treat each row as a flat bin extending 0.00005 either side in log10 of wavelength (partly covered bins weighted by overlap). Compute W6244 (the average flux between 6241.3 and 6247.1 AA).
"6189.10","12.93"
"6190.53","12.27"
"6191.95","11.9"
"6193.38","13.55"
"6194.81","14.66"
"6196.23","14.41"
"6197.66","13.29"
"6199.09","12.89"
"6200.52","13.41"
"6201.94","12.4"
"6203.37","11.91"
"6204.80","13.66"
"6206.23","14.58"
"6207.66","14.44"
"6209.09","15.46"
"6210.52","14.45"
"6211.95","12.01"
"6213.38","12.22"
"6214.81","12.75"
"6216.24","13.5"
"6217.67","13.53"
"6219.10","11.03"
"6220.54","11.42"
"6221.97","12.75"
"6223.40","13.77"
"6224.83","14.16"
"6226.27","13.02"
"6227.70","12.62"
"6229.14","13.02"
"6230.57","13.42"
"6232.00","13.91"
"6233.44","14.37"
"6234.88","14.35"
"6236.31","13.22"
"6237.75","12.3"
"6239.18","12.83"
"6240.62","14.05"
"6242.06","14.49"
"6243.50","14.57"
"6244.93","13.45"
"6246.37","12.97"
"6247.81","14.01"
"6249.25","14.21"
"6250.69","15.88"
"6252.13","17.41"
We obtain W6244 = 13.9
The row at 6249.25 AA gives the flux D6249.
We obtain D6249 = 14.21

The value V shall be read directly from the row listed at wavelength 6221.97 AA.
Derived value 12.75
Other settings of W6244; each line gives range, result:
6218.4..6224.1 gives 12.2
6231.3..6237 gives 14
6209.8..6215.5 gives 12.9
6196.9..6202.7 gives 13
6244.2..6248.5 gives 13.5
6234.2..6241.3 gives 13.4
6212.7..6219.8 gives 12.6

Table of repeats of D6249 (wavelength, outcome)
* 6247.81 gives 14.01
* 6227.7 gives 12.62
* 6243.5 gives 14.57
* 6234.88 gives 14.35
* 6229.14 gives 13.02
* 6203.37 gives 11.91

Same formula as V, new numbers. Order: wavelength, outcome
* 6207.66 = 14.44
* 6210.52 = 14.45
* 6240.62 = 14.05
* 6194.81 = 14.66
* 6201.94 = 12.4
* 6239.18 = 12.83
